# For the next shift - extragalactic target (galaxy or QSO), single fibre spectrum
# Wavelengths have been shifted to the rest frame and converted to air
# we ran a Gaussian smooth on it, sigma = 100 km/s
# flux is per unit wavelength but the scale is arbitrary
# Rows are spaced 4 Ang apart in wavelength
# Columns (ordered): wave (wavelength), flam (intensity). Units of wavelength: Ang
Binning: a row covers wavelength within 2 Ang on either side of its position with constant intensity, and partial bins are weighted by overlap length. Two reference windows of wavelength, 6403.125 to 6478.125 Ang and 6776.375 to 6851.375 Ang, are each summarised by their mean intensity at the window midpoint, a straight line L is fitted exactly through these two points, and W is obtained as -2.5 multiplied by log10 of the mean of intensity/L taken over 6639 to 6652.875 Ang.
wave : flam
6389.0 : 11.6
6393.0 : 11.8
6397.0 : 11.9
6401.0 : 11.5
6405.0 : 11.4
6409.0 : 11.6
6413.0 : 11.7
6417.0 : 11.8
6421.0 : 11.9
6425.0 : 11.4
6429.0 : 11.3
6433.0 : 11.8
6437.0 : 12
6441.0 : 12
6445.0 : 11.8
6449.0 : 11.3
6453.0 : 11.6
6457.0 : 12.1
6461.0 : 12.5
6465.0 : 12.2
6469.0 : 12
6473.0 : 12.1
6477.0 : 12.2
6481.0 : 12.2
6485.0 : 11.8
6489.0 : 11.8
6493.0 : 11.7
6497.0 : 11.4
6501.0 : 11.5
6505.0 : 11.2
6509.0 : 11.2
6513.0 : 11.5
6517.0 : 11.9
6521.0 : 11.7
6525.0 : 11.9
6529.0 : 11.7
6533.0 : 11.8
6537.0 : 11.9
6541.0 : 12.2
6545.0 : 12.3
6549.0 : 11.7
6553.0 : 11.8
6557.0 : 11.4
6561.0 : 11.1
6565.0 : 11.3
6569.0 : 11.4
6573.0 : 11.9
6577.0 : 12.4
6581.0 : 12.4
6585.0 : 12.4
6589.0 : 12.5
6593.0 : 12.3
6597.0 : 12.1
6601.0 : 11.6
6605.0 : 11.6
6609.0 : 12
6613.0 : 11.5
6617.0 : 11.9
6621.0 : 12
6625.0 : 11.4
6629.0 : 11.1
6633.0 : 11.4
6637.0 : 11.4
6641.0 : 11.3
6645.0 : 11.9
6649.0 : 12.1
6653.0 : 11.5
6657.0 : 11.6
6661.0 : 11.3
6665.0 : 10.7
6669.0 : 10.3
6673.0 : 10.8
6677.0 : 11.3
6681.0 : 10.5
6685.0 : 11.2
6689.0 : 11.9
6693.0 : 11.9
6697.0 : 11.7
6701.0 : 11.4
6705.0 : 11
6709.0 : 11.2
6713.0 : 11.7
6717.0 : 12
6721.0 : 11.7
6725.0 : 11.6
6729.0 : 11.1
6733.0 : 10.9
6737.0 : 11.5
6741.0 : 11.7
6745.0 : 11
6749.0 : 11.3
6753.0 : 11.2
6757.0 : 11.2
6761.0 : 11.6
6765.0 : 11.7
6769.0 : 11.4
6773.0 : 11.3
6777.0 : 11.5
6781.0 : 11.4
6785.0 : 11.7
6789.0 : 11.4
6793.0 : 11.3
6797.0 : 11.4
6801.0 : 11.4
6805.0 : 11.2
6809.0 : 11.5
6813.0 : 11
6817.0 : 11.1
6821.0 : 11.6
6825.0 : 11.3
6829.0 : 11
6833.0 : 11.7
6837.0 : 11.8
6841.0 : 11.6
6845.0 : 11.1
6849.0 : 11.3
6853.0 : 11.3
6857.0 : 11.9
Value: -0.01 mag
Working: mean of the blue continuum 11.8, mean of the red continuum 11.4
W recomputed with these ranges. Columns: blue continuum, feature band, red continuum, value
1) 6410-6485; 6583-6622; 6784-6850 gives -0.030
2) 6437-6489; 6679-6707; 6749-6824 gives 0.017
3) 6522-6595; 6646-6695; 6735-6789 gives 0.035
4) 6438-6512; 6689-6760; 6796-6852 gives 0.005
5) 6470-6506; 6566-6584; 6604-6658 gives -0.029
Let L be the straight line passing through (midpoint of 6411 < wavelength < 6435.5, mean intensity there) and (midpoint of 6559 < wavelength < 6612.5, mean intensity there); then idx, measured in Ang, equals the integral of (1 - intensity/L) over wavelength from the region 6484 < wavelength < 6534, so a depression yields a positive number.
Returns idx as 0.74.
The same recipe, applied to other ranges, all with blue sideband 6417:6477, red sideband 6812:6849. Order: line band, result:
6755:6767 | 0.0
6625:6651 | 0.2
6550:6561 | 0.2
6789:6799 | 0.0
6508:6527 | 0.2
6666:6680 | 1.0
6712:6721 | -0.3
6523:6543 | -0.2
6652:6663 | 0.1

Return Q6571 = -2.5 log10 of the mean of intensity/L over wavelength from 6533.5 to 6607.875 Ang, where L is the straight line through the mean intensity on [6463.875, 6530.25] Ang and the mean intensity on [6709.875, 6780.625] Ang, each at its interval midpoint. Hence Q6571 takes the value -0.022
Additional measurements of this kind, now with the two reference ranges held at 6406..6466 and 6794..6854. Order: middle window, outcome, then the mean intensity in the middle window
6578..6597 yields -0.07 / 12.4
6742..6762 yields 0.02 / 11.3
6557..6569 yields 0.04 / 11.3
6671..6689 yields 0.04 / 11.1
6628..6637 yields 0.03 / 11.3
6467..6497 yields -0.02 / 11.9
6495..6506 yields 0.03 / 11.4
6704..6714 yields 0.02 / 11.3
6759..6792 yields -0.01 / 11.5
